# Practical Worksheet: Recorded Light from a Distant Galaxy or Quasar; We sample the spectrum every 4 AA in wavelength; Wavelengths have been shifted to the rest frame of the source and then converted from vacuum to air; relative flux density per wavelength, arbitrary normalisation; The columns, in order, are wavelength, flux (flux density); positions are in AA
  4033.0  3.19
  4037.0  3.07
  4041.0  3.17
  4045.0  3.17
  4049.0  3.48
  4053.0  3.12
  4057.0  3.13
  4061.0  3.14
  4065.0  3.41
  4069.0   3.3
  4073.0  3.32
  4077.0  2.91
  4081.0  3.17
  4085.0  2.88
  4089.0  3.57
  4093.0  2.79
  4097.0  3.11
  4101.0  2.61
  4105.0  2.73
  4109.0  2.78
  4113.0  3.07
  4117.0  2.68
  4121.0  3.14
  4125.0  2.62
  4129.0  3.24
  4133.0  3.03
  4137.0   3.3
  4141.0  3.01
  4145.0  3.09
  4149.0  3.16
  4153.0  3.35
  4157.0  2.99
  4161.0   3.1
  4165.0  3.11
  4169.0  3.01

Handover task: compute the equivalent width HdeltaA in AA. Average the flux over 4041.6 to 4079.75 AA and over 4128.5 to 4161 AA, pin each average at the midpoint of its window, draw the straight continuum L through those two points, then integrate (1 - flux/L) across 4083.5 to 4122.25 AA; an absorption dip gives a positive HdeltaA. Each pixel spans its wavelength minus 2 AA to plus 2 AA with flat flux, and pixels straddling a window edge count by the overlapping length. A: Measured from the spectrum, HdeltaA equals 3.0 AA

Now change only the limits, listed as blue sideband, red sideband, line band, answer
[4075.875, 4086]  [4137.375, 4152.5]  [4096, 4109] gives 1.1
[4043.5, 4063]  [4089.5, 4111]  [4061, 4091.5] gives -1.7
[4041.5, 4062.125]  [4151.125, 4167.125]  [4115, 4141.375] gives 1.3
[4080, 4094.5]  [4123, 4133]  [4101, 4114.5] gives 0.9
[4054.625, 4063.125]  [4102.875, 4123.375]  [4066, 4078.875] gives -0.5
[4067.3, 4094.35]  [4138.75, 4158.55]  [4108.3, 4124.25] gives 1.2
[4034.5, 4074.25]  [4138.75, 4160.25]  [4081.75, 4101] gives 0.9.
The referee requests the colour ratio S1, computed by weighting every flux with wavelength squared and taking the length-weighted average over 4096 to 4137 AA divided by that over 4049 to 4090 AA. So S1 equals 0.9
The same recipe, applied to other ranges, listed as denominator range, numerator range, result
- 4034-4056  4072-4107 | 0.96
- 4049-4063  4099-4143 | 0.95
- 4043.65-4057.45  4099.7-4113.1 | 0.88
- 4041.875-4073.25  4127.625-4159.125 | 1.01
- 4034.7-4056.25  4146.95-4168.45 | 1.03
